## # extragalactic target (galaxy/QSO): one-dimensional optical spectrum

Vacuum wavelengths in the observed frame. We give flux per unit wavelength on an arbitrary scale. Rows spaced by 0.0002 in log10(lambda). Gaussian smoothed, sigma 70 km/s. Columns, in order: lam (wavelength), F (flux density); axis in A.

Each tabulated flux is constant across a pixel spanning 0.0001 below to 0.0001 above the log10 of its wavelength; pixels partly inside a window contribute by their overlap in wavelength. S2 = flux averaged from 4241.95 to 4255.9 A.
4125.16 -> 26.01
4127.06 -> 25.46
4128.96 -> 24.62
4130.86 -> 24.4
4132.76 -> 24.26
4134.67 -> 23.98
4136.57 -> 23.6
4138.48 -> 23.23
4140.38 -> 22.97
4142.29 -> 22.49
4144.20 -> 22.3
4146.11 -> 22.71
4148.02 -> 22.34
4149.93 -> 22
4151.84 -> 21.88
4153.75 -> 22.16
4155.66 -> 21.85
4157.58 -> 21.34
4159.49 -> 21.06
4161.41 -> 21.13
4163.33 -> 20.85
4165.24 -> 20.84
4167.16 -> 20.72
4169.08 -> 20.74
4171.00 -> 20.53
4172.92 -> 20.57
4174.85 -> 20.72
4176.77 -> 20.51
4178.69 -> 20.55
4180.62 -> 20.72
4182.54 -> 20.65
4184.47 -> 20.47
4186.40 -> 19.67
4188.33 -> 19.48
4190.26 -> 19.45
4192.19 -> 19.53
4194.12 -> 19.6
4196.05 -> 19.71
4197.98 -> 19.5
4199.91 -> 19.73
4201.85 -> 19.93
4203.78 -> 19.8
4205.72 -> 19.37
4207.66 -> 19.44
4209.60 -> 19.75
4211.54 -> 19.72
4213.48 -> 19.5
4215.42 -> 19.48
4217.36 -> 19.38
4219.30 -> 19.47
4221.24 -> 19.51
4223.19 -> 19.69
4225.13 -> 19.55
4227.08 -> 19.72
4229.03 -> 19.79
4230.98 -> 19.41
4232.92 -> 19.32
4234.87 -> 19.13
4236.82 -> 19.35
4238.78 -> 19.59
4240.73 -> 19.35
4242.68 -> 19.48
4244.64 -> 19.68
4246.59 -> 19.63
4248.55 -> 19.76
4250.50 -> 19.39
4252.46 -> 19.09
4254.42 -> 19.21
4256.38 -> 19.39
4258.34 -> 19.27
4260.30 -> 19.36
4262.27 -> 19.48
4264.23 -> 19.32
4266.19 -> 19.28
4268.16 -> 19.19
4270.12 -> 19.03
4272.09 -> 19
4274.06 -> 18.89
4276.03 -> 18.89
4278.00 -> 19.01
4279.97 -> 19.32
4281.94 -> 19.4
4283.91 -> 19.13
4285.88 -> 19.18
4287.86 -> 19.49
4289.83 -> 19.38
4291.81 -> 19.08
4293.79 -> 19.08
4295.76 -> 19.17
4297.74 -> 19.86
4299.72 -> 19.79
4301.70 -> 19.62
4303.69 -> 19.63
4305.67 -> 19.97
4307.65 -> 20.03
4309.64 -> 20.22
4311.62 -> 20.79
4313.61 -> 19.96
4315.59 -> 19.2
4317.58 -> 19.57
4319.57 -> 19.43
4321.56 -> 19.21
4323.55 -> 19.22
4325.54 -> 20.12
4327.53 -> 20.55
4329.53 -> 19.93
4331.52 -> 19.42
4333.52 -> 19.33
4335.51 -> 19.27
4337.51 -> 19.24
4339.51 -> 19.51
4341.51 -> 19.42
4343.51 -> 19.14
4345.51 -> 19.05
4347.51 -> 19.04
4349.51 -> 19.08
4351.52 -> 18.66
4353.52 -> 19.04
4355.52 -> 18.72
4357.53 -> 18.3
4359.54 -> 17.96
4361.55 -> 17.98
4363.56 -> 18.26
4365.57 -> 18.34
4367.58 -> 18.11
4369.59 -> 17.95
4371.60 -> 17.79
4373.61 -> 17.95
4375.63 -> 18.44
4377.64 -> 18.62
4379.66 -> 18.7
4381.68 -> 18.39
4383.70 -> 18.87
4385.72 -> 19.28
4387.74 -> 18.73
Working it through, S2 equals 19.5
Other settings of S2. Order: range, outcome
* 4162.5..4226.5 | 20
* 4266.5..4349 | 19.5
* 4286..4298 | 19.3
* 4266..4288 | 19.1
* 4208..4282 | 19.4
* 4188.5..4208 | 19.6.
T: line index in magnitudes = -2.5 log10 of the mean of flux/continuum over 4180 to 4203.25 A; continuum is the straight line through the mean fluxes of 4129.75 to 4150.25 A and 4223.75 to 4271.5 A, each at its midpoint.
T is 0.079 mag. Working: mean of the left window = 23.2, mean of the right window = 19.4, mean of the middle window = 19.9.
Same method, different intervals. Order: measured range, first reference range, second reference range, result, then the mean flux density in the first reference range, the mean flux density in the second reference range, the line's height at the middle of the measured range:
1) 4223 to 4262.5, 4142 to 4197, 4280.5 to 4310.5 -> 0.04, 20.9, 19.5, 20.1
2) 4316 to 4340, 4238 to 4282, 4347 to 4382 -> -0.05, 19.3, 18.4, 18.7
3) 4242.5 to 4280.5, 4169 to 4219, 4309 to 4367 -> 0.02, 19.9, 19.2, 19.6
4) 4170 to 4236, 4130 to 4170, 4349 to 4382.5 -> 0.08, 22.2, 18.4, 21.3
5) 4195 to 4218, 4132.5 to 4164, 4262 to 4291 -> 0.07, 22.3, 19.2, 20.9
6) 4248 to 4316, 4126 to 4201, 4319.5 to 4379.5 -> 0.02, 21.5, 18.9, 19.8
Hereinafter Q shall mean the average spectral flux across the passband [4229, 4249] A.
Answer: 19.5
